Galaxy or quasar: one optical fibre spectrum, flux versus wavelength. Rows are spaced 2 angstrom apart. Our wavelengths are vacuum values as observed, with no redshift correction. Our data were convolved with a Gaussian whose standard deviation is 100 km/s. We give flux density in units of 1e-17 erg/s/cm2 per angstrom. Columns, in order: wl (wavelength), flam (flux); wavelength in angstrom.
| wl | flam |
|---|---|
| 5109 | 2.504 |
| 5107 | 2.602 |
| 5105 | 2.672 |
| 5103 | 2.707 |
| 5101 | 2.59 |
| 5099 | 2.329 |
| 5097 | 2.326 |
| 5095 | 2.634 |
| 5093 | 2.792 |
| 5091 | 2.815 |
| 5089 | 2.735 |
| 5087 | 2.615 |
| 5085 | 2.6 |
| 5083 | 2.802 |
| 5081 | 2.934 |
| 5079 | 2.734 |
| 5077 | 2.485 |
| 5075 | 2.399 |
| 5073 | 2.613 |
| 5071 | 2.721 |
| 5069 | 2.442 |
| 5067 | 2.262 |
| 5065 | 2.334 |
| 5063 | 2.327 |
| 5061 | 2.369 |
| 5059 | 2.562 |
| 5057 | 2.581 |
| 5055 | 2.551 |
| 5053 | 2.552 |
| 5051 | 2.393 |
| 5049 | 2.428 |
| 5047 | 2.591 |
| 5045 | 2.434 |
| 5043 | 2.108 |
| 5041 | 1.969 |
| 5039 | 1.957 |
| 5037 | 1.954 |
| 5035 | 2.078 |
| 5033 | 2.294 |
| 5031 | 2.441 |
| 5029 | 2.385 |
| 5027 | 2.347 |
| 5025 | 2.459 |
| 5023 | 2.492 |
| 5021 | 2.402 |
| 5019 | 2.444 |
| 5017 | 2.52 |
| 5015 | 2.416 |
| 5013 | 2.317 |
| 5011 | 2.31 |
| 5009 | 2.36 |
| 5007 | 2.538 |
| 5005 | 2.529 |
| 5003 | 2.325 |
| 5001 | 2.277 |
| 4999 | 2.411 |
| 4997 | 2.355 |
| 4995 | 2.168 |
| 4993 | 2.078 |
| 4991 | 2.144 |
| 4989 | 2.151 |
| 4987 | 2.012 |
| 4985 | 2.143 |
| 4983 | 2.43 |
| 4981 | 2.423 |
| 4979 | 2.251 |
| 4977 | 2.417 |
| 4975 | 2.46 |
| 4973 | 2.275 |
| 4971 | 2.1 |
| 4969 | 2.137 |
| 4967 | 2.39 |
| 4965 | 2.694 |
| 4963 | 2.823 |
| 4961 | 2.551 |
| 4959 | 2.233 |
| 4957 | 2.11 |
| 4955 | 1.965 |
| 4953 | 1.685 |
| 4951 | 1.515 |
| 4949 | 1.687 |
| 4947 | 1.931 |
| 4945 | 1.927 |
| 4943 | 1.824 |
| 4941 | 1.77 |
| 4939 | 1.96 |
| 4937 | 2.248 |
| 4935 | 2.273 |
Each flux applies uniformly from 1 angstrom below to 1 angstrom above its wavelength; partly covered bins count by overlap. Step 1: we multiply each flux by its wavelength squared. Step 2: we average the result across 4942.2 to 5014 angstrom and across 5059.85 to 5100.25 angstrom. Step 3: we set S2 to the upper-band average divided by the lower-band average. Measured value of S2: 1.2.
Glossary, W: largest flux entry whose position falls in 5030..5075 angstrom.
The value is 2.721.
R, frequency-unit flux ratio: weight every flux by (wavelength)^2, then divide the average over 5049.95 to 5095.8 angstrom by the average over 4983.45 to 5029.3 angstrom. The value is 1.13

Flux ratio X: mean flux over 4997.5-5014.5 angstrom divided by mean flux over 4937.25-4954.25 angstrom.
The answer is 1.3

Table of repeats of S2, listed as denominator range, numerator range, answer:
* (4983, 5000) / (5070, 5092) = 1.26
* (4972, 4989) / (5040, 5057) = 1.07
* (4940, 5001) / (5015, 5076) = 1.13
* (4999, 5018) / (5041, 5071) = 1.03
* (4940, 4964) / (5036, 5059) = 1.21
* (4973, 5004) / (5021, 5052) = 1.03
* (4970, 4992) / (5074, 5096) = 1.24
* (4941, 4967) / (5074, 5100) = 1.33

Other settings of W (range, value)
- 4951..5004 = 2.823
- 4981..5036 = 2.538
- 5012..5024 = 2.52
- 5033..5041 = 2.294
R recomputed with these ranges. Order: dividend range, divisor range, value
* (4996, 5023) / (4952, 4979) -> 1.07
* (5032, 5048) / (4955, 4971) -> 0.95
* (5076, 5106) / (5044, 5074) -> 1.08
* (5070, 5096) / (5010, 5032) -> 1.14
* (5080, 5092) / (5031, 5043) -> 1.34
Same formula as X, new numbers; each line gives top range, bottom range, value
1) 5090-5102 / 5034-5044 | 1.28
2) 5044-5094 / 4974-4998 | 1.14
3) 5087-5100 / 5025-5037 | 1.14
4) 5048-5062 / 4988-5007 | 1.09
